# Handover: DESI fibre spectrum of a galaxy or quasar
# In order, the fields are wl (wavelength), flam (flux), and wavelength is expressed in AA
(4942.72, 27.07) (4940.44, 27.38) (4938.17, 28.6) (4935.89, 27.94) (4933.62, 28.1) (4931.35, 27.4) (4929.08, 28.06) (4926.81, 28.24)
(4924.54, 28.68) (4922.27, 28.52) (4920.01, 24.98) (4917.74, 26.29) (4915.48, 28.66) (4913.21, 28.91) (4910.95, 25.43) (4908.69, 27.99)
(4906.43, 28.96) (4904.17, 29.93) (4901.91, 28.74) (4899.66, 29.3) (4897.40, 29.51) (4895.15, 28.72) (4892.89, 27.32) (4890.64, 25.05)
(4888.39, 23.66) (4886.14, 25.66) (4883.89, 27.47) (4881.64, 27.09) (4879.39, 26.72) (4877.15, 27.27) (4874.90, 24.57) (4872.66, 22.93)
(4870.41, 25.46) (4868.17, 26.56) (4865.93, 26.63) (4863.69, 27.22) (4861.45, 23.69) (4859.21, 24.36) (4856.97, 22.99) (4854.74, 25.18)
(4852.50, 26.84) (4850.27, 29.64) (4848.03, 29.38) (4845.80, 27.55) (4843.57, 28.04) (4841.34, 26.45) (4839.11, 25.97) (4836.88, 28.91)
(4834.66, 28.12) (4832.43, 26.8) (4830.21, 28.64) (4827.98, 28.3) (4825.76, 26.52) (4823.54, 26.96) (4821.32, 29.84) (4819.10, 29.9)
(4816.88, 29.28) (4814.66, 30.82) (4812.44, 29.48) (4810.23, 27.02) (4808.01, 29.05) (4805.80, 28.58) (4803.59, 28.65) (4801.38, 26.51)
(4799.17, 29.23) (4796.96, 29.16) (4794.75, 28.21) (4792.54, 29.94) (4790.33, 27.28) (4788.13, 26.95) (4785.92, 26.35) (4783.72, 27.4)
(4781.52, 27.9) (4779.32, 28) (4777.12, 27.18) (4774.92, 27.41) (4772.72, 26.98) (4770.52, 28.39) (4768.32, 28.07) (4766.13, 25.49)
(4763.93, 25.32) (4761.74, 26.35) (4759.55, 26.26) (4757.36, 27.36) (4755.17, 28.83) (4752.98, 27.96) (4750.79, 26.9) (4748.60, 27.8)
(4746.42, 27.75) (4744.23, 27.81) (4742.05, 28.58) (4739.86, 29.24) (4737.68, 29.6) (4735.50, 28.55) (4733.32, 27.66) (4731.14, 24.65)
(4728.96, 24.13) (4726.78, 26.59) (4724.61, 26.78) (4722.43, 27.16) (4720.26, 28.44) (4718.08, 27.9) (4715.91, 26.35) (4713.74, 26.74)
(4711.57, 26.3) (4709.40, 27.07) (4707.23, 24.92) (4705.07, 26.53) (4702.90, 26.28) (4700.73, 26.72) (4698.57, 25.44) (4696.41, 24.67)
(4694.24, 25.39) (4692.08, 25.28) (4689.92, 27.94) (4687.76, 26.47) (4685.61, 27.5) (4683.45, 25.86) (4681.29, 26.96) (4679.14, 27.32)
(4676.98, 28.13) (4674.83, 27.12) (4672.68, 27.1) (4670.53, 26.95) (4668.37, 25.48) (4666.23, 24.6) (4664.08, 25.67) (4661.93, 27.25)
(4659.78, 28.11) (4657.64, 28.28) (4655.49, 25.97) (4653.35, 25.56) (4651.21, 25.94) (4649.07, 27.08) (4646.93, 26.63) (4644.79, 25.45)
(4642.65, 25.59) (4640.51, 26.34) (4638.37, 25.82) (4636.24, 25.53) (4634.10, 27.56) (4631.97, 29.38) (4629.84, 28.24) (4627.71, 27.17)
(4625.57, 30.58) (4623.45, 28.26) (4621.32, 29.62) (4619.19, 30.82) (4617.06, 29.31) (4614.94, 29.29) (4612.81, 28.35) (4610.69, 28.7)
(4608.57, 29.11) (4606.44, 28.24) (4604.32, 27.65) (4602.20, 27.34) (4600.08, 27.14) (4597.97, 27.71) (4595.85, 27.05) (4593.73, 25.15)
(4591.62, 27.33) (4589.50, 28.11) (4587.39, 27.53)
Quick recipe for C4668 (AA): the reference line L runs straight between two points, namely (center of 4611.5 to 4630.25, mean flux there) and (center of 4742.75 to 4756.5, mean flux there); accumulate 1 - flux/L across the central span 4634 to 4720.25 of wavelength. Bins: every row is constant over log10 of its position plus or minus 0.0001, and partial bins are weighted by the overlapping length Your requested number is 6.3 AA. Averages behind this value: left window 29.1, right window 27.9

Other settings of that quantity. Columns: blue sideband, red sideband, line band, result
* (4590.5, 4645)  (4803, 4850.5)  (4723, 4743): 0.58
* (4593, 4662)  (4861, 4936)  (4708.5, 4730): 0.54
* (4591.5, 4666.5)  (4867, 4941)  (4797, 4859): -1.33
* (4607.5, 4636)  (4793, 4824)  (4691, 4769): 5.36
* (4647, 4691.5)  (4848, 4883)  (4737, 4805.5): -3.59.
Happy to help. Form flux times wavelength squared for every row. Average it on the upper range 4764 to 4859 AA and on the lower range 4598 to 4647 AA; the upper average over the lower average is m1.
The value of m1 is 1.08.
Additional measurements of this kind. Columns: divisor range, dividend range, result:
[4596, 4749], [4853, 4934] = 1.08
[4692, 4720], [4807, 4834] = 1.14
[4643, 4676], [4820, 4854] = 1.13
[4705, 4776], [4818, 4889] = 1.03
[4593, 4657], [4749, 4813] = 1.07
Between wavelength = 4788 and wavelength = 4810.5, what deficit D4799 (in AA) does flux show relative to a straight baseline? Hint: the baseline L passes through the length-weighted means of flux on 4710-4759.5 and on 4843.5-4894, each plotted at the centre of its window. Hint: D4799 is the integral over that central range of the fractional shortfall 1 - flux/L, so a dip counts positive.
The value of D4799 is -1.32 AA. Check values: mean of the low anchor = 27.4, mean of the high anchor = 26.1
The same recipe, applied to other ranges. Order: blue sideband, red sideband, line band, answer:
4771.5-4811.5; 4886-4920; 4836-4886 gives 2.4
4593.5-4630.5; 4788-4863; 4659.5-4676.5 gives 1.0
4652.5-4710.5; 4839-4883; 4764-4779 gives -0.5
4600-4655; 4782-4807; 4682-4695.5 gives 0.7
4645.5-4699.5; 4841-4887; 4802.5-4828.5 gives -2.4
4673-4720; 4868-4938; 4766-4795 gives -0.8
